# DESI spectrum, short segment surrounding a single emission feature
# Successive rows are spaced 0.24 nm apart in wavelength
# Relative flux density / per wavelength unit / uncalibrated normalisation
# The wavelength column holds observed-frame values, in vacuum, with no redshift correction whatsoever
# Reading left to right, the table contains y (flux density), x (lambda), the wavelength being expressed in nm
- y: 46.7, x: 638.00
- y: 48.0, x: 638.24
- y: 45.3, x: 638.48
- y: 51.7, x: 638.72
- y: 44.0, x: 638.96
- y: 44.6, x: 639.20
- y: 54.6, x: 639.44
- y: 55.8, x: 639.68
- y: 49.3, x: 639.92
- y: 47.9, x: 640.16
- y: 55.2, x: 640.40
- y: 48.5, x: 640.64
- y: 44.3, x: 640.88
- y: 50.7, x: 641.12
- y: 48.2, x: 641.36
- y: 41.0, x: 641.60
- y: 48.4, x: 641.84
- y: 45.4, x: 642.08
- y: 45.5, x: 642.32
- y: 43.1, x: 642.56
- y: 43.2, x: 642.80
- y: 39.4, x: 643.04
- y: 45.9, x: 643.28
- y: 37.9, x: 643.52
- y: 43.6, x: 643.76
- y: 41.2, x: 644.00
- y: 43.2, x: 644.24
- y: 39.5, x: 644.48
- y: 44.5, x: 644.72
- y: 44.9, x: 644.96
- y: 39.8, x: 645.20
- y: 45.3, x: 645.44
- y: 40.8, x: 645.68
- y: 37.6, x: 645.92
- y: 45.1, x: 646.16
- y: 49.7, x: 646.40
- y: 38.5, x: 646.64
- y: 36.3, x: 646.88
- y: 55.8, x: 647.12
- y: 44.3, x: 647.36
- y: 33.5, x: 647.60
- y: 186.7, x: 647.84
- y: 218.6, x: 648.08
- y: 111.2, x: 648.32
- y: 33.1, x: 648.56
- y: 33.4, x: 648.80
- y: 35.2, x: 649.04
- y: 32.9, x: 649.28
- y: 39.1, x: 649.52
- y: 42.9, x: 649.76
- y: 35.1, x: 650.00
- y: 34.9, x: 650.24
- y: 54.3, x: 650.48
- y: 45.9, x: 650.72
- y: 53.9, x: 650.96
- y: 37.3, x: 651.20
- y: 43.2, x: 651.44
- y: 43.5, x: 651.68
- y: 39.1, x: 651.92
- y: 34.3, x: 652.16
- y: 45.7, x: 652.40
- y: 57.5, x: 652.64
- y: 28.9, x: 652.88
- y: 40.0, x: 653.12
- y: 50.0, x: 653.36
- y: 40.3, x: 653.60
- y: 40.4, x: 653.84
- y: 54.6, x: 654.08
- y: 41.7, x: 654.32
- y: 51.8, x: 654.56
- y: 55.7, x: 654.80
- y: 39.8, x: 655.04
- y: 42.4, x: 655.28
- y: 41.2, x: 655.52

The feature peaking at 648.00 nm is Hbeta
